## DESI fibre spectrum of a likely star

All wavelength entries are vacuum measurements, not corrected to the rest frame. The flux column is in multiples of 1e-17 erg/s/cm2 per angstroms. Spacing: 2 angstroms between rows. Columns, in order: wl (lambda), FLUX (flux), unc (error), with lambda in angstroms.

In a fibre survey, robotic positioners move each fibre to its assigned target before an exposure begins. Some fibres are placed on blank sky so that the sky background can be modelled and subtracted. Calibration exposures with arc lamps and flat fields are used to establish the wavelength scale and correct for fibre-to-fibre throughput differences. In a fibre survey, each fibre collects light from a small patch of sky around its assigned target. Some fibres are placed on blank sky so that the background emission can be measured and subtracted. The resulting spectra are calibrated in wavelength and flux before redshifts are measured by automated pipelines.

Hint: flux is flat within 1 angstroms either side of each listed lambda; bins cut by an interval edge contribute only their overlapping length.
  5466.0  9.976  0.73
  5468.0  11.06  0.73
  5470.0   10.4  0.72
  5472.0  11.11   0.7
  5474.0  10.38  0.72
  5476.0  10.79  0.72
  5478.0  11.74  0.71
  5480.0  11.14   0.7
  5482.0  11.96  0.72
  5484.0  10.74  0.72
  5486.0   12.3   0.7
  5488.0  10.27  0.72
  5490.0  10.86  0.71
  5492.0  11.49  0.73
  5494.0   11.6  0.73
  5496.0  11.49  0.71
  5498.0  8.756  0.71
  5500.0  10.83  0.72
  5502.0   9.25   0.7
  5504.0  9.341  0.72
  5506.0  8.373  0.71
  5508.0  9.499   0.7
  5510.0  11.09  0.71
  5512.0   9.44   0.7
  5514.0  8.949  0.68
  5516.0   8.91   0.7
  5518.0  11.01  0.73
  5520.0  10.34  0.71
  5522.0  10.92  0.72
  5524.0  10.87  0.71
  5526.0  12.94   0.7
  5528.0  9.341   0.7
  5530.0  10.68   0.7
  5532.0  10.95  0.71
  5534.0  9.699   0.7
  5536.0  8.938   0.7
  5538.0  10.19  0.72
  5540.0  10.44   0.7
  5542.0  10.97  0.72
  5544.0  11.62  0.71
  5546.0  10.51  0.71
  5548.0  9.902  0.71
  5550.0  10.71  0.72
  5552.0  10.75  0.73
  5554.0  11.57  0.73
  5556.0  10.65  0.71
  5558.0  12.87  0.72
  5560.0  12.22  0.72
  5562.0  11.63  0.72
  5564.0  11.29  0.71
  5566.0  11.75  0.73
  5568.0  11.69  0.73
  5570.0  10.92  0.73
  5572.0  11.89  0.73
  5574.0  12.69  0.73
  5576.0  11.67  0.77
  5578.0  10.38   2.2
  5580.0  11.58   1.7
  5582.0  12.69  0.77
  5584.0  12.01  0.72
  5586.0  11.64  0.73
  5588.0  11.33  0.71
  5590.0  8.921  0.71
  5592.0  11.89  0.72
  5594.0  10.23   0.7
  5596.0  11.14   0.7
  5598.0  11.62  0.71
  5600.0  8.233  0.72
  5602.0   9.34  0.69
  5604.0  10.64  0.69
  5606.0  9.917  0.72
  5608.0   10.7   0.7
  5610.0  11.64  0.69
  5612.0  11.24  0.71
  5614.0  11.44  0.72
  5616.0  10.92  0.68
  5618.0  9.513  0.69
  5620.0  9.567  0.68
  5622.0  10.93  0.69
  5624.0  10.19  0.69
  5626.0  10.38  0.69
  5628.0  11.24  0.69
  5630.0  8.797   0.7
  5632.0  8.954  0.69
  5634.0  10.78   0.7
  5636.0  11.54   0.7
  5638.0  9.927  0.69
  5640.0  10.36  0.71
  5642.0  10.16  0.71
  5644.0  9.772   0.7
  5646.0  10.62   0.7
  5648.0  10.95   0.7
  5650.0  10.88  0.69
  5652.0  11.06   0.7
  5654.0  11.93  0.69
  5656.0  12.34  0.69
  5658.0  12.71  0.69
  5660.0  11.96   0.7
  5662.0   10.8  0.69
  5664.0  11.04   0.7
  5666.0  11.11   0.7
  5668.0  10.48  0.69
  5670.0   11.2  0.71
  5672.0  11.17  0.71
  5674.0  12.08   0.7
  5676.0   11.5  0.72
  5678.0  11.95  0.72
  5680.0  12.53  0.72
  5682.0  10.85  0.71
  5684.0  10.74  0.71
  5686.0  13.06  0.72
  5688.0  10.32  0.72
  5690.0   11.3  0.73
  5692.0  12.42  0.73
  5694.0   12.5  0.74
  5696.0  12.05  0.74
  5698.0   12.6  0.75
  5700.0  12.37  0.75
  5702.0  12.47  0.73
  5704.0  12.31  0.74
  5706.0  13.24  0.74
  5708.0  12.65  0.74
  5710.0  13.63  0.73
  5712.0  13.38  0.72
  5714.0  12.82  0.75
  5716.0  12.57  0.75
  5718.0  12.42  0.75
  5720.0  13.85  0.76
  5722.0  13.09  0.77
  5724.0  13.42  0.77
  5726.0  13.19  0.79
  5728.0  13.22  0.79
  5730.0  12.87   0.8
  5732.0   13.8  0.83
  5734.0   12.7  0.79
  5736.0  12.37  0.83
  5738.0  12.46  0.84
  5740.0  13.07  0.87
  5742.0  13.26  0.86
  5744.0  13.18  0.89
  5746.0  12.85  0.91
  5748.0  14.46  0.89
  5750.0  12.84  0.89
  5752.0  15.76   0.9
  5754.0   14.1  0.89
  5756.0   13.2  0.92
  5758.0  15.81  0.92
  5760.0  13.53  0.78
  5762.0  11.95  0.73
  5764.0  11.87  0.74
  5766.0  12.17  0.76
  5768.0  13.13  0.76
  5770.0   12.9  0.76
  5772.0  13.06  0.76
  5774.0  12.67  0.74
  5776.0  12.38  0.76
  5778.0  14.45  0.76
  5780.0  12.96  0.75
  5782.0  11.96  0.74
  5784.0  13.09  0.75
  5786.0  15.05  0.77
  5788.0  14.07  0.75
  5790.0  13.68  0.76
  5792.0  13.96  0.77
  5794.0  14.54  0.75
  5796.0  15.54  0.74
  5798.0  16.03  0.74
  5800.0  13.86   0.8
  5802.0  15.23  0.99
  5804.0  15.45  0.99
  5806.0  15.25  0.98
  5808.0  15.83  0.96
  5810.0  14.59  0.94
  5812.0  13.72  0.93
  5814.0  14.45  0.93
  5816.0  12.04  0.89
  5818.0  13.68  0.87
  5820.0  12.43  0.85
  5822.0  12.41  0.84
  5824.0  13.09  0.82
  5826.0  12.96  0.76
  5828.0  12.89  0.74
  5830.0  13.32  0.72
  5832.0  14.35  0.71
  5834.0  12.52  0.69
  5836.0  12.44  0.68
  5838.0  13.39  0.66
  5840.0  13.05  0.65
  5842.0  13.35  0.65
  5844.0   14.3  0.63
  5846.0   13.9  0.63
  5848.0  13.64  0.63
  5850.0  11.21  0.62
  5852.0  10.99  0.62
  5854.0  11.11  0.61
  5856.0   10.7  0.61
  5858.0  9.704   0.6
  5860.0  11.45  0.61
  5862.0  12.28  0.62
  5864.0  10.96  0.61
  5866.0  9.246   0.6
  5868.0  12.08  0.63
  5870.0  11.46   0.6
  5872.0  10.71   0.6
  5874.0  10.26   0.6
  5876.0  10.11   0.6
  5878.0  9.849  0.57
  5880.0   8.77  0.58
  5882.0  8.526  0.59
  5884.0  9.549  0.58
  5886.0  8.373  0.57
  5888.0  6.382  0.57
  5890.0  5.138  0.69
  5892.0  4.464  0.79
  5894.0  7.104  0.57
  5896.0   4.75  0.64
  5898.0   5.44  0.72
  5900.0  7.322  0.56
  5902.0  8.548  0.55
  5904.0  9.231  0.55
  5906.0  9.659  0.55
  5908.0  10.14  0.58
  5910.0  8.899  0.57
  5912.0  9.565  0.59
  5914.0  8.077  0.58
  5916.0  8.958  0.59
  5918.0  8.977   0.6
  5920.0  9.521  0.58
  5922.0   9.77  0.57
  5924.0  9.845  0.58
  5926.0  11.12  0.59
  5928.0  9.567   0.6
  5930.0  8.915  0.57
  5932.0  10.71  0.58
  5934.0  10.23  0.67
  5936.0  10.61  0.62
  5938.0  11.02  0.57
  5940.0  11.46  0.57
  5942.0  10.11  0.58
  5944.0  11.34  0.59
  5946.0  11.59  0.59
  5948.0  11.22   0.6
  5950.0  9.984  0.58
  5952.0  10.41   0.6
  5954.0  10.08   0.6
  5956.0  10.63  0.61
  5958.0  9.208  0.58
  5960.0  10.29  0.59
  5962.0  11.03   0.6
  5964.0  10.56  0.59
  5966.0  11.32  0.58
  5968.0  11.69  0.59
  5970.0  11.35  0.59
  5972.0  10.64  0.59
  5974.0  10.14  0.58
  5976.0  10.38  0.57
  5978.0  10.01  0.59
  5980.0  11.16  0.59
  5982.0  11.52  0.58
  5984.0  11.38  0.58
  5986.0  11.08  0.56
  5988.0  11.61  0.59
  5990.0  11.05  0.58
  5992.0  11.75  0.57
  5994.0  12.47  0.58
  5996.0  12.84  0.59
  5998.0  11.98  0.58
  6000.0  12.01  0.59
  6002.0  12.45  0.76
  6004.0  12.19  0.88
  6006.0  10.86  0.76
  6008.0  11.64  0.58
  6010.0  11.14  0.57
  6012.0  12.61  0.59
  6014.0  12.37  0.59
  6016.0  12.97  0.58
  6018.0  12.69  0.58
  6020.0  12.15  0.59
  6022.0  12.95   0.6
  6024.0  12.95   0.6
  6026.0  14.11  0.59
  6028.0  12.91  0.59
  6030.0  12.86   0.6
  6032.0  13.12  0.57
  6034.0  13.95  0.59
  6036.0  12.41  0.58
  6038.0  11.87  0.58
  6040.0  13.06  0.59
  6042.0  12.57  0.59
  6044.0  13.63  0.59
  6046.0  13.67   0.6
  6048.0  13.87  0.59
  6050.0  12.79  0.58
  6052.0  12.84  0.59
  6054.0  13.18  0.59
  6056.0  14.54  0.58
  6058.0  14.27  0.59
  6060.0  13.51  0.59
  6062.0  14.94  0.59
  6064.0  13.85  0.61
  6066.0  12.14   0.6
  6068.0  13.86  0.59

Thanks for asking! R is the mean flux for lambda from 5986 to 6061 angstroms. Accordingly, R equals 12.7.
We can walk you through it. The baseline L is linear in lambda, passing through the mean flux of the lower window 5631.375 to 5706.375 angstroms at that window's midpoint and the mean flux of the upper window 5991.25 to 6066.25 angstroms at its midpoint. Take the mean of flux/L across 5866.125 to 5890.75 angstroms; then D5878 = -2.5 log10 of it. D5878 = 0.30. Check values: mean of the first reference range 11.4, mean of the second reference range 12.9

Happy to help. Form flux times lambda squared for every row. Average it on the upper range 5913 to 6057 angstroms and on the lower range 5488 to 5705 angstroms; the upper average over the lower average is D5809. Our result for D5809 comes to 1.20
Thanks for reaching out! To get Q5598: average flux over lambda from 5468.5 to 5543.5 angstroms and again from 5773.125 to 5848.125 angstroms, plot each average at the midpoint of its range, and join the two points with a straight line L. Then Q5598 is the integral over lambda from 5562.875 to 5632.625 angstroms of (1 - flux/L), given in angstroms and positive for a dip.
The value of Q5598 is 3.8 angstroms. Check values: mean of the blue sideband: 10.5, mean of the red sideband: 13.8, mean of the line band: 10.8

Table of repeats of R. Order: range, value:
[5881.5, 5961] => 9.17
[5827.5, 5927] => 10.1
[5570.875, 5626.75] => 10.9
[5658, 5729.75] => 12.2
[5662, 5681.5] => 11.4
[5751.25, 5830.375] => 13.7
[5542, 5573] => 11.3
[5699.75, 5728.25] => 13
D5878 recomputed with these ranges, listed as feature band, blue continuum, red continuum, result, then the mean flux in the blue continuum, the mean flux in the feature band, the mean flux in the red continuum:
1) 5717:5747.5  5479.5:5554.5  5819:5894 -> -0.20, 10.5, 13.1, 11.1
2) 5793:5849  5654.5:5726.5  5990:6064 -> -0.12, 12.2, 13.9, 12.8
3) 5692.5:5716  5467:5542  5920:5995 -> -0.20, 10.5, 12.7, 10.7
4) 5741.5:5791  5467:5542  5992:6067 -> -0.15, 10.5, 13.4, 12.9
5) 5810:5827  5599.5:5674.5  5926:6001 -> -0.22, 10.7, 13.2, 10.9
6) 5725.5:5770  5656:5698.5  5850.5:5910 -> -0.23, 11.6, 13.3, 9.13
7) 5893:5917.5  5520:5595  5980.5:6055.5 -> 0.43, 11.1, 8.16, 12.5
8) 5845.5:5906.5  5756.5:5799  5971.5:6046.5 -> 0.35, 13.6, 9.41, 12.1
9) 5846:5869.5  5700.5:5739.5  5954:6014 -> 0.07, 13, 11.3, 11.3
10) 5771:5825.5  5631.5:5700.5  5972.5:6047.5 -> -0.19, 11.3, 13.9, 12.2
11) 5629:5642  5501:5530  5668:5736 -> 0.15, 10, 10.1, 12.4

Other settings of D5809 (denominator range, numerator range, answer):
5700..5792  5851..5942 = 0.75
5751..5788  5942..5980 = 0.85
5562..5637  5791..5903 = 1.16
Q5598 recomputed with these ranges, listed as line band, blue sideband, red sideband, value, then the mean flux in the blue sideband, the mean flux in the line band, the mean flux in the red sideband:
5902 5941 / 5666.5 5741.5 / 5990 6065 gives 9.0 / 12.4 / 9.77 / 12.8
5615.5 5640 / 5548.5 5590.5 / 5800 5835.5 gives 3.7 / 11.5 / 10.2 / 13.8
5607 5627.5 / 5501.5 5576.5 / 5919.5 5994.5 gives 0.1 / 10.7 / 10.7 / 10.7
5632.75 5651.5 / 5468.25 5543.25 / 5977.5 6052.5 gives 0.8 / 10.5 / 10.5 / 12.4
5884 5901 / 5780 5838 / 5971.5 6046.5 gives 8.8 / 13.8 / 6.32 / 12.1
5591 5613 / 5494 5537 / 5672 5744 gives 1.2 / 10.1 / 10.6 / 12.5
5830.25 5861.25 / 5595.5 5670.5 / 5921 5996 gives -4.9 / 10.7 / 12.4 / 10.8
